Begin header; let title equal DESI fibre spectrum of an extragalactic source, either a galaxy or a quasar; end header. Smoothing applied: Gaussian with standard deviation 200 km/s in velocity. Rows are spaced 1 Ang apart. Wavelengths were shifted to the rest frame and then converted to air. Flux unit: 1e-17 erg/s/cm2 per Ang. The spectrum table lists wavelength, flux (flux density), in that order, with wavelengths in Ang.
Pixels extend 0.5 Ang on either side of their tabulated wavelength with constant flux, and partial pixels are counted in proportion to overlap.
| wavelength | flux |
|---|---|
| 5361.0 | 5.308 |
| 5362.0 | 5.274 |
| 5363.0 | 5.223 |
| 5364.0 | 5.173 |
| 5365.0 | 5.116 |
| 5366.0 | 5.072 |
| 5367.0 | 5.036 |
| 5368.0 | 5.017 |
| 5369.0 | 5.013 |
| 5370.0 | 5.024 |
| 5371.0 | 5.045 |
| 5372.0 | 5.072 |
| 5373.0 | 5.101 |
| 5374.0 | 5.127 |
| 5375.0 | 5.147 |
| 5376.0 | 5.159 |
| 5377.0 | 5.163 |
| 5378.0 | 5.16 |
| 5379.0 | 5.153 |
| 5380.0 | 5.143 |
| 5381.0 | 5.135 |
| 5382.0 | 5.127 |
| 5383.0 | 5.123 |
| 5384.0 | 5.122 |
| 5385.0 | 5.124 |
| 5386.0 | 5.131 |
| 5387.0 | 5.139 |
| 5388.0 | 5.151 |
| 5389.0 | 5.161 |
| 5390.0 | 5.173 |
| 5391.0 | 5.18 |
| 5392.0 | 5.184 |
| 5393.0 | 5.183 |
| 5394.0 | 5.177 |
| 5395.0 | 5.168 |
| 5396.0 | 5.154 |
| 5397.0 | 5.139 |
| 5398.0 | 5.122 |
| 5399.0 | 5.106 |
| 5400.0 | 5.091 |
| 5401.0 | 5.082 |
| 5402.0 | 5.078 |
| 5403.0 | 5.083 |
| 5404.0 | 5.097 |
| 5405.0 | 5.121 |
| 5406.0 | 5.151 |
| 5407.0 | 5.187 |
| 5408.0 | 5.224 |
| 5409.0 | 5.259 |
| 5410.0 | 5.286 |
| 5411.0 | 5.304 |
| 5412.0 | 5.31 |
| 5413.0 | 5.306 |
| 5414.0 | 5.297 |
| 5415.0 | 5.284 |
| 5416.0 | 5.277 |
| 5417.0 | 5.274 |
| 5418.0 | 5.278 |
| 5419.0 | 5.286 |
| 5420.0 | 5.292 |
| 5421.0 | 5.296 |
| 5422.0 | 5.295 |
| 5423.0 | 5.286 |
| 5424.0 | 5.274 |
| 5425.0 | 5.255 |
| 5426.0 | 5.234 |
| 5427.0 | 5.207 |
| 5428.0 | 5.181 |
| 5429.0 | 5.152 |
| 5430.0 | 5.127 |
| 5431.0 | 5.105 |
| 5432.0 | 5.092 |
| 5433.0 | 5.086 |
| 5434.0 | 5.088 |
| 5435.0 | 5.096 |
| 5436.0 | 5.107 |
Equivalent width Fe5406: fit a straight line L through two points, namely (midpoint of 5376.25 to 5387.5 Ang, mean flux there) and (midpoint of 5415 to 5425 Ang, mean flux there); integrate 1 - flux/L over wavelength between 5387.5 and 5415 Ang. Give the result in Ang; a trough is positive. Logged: 0.2 Ang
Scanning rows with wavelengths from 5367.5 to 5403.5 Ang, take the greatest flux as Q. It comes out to 5.184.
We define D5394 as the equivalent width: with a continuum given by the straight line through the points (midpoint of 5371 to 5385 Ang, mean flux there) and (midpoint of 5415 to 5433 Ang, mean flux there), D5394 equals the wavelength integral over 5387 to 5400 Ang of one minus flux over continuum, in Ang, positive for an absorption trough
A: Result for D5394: 0.0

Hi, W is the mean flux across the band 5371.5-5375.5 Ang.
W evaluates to 5.11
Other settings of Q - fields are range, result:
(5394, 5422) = 5.31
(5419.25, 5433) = 5.296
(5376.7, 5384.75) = 5.163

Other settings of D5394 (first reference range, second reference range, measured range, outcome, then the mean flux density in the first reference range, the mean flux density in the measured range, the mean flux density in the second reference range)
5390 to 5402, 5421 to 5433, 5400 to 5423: -0.25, 5.14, 5.23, 5.2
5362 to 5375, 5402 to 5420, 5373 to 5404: 0.13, 5.09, 5.14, 5.23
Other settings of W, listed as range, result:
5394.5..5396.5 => 5.16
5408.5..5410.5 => 5.27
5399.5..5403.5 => 5.08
